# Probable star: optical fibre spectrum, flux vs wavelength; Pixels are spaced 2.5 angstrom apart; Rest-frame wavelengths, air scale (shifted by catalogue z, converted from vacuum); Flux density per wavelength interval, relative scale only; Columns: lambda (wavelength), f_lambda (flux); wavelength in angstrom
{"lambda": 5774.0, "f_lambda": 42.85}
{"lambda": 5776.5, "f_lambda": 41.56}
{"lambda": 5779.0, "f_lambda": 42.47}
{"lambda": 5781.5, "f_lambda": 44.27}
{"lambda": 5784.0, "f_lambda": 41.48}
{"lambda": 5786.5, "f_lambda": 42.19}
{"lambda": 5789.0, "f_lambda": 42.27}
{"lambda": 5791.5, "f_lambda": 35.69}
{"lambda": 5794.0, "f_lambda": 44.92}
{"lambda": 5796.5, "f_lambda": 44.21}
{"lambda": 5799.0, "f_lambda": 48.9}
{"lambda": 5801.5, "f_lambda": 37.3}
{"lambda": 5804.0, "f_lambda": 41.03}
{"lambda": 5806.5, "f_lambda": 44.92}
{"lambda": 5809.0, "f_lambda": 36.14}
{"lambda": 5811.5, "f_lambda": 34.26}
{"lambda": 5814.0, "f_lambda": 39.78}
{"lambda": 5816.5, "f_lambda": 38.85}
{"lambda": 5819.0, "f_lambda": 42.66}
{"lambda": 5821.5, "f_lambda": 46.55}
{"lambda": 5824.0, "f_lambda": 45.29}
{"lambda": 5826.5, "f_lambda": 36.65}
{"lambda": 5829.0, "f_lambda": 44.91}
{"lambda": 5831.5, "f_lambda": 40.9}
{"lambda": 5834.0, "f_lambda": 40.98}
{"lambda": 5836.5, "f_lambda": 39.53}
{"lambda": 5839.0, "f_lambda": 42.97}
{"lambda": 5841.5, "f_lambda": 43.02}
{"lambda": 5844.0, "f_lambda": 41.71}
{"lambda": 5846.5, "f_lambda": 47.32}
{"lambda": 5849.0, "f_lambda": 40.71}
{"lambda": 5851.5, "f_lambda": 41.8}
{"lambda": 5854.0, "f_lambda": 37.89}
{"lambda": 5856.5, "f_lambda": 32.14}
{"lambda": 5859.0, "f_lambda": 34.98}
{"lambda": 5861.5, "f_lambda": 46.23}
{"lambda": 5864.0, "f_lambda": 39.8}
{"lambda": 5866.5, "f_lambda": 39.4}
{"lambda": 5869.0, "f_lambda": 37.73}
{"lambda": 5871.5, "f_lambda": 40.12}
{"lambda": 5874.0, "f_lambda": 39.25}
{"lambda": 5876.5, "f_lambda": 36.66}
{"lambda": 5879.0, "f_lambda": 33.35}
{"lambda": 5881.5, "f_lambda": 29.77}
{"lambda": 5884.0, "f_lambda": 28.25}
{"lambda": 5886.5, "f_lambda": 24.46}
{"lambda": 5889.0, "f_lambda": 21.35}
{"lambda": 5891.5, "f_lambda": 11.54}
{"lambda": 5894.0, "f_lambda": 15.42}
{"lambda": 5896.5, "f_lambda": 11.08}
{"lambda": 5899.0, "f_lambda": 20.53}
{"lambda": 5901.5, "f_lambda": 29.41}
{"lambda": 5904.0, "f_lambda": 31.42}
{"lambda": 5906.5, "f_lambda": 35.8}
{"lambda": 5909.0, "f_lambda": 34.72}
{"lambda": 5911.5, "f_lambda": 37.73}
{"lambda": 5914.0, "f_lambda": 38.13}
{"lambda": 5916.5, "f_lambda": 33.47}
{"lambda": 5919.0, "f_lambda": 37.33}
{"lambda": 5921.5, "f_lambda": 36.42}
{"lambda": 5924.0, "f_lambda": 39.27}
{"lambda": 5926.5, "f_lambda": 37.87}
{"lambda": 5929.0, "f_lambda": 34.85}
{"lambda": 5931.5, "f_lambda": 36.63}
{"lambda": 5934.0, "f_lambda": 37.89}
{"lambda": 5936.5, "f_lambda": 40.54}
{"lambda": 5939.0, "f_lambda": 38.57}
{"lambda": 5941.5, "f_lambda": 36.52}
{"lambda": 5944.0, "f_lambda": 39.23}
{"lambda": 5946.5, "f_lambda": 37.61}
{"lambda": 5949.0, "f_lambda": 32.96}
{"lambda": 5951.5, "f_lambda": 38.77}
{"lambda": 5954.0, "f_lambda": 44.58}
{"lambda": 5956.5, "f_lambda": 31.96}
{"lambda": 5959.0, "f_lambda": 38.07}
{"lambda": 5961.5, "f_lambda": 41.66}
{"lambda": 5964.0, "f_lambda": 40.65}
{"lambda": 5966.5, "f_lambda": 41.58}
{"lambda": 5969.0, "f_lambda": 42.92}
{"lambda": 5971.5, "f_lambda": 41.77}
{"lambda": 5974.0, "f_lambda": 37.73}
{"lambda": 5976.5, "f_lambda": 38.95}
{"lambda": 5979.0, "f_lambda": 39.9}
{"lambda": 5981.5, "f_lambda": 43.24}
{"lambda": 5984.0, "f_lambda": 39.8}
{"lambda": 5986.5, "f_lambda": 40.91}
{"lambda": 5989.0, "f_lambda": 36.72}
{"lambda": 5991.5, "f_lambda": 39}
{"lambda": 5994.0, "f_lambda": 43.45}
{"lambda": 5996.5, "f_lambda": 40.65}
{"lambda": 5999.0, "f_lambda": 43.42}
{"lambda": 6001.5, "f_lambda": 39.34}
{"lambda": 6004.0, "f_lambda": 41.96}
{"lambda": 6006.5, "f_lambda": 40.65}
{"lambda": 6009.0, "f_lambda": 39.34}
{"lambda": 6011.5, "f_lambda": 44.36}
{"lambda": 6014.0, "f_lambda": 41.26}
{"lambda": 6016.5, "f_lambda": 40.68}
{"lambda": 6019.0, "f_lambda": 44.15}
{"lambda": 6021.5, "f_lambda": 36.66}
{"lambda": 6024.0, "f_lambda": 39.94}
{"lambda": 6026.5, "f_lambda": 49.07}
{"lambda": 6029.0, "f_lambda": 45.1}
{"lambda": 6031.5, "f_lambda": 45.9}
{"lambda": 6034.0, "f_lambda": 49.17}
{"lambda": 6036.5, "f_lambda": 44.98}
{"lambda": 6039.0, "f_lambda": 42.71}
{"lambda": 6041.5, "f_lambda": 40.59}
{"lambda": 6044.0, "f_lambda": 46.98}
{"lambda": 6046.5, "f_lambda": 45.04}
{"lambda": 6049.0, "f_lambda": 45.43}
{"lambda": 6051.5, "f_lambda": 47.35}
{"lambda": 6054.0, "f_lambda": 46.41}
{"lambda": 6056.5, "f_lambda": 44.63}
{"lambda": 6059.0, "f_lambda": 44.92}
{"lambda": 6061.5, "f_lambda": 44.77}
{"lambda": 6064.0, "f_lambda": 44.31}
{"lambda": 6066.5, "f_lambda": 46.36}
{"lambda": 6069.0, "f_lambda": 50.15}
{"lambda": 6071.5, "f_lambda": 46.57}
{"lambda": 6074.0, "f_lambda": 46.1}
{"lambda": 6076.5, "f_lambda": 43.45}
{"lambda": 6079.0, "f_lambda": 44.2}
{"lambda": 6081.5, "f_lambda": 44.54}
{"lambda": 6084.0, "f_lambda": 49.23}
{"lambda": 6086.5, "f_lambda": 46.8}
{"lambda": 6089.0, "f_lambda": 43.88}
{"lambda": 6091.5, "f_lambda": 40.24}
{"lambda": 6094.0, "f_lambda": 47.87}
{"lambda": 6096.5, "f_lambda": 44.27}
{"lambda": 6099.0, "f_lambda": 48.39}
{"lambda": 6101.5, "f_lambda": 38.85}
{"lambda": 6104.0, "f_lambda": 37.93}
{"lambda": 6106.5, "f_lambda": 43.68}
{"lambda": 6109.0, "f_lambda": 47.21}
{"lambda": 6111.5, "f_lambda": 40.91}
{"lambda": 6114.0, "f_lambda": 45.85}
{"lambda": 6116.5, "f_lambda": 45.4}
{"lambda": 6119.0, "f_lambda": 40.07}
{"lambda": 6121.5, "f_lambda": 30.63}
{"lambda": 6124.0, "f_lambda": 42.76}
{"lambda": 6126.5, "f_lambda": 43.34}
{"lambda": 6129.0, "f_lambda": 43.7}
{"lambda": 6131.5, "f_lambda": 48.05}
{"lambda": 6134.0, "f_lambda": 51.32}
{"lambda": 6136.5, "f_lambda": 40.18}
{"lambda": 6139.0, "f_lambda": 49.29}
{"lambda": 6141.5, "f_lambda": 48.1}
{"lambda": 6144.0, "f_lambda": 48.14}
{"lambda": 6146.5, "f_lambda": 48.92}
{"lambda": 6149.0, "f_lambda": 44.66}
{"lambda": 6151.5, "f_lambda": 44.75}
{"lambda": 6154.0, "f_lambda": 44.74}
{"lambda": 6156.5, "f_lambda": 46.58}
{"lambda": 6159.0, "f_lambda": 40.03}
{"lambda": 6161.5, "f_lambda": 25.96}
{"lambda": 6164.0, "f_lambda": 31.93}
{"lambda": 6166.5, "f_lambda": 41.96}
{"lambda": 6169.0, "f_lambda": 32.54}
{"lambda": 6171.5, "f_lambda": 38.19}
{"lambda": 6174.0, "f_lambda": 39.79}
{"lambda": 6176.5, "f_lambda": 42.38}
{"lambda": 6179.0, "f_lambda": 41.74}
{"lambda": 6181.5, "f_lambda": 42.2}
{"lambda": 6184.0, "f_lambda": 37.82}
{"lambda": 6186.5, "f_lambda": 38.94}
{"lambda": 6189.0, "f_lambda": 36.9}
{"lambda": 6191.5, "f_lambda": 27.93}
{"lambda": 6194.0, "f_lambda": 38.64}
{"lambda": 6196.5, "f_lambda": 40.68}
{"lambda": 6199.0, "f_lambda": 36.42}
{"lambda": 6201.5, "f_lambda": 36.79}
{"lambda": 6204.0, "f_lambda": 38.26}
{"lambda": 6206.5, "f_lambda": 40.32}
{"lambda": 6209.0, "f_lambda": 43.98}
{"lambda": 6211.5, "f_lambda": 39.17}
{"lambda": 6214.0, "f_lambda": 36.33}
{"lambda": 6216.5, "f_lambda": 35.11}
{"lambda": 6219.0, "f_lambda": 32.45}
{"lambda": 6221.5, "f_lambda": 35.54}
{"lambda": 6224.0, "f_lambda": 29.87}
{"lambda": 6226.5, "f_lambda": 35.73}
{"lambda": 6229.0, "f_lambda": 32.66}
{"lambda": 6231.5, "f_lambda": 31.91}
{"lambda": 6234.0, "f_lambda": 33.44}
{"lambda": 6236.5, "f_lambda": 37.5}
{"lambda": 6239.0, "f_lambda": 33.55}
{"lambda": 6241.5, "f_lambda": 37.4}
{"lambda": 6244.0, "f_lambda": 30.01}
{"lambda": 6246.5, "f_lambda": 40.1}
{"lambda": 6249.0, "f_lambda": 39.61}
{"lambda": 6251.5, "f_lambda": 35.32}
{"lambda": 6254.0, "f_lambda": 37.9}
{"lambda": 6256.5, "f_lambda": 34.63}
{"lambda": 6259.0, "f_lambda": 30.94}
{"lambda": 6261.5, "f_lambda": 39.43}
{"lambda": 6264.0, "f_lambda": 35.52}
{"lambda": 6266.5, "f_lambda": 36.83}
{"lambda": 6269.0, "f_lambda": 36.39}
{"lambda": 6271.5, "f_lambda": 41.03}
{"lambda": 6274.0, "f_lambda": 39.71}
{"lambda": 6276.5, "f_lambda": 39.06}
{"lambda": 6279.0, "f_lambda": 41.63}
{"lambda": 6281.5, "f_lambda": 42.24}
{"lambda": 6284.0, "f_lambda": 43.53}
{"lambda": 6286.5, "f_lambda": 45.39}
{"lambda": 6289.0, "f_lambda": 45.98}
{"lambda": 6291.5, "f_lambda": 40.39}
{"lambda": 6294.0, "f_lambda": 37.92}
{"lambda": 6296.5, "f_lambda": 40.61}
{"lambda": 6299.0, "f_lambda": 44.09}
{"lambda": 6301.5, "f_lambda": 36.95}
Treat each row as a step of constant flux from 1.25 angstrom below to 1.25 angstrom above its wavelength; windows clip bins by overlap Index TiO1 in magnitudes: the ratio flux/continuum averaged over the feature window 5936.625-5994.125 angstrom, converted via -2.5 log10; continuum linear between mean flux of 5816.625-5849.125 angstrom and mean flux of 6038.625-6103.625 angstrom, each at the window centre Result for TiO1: 0.12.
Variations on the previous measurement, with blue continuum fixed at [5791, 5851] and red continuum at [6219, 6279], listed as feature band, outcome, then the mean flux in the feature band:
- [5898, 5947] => 0.13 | 35.7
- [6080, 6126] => -0.14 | 43.3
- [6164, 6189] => -0.06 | 39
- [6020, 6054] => -0.15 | 44.6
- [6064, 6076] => -0.22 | 46.7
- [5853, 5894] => 0.25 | 32.7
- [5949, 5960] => 0.06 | 37.7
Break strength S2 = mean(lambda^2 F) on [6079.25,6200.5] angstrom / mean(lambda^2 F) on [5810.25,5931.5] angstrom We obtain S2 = 1.29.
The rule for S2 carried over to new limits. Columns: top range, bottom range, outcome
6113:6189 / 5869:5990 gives 1.29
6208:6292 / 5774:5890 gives 1.08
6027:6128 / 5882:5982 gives 1.35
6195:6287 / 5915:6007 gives 1.04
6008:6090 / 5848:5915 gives 1.47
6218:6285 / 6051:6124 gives 0.87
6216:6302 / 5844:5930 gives 1.26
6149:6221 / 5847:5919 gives 1.31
